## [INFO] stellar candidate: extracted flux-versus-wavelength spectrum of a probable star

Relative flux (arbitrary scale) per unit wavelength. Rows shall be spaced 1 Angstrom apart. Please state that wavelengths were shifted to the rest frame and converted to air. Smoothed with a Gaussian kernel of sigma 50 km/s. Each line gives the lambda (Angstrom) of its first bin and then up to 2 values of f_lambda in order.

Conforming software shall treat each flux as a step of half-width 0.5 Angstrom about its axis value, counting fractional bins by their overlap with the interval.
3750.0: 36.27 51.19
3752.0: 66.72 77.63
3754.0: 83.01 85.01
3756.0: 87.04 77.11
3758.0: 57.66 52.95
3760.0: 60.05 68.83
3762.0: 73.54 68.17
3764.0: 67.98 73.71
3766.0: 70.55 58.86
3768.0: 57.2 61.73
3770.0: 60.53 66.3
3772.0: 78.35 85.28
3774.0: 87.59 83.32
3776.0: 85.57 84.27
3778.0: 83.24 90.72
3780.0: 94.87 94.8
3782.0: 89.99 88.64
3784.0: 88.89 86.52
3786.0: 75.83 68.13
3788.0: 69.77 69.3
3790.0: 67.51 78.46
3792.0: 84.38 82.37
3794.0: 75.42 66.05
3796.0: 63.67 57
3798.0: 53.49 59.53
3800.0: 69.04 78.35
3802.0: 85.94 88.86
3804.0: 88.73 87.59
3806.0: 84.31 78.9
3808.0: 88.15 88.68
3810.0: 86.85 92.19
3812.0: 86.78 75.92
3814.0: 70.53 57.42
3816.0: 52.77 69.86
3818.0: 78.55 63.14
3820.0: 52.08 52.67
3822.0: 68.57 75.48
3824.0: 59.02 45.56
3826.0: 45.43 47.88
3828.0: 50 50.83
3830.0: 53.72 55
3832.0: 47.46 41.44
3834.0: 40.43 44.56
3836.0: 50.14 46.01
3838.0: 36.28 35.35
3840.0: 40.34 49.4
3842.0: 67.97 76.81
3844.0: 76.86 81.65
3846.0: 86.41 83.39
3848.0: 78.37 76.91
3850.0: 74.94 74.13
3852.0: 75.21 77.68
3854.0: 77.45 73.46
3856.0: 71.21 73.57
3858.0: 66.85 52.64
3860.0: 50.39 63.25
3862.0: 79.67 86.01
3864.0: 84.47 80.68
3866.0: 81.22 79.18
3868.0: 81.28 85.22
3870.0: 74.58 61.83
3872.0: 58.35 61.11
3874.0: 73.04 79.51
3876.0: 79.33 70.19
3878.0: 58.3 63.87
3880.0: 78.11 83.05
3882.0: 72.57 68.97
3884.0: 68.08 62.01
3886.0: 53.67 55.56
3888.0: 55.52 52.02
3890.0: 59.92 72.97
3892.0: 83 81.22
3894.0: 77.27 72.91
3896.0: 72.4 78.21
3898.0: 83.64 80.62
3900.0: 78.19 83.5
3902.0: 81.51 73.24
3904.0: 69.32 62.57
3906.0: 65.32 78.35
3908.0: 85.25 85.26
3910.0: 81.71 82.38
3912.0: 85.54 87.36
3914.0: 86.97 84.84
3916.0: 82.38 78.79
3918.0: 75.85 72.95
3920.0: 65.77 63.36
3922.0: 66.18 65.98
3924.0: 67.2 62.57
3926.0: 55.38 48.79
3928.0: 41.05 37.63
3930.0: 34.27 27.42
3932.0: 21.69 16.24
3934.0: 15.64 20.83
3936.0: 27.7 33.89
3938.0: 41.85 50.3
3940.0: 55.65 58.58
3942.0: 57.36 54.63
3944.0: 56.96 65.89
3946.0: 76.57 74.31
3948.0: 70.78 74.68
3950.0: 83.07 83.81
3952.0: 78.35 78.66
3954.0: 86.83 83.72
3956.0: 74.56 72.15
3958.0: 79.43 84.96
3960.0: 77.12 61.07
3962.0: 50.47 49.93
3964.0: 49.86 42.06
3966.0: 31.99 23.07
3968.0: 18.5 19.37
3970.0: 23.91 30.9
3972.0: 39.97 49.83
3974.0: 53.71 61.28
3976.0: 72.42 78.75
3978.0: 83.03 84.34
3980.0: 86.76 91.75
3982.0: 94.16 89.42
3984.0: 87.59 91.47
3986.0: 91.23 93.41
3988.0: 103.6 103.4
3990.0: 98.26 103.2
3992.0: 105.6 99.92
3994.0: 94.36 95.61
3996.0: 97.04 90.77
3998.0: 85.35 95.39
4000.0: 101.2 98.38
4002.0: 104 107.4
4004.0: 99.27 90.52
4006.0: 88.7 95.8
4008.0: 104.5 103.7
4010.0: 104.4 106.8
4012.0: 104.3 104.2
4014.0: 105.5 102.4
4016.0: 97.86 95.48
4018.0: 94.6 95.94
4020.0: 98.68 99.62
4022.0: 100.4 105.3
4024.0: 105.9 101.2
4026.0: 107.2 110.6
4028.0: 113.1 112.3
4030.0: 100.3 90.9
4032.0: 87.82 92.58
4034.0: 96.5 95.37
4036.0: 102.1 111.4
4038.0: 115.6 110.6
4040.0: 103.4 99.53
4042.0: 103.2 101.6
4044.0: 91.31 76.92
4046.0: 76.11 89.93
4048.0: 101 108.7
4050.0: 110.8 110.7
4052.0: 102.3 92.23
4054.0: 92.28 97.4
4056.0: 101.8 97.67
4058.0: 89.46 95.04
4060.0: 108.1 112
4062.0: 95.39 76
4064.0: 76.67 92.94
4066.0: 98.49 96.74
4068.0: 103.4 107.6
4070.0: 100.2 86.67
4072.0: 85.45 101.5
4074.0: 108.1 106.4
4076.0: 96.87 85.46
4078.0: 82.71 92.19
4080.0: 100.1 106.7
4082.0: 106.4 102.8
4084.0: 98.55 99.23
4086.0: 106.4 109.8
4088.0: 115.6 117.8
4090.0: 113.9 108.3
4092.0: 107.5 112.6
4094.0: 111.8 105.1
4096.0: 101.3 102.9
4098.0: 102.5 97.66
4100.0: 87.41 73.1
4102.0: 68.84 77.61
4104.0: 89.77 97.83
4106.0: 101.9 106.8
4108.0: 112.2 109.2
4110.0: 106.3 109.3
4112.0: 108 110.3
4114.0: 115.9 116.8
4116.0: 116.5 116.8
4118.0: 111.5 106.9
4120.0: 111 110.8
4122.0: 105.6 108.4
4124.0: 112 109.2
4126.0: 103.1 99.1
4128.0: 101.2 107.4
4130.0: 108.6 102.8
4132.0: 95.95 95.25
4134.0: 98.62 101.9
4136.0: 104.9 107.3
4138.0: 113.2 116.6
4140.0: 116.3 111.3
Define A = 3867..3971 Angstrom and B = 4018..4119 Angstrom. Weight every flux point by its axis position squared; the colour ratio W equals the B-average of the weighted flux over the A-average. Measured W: 1.70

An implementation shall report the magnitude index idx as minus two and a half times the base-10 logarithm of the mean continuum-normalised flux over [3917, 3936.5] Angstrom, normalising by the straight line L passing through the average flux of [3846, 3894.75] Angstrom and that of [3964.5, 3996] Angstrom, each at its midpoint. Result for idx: 0.455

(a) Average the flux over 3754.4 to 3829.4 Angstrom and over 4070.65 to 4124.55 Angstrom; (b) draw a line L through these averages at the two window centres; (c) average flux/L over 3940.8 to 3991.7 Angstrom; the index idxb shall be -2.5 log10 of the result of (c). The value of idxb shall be 0.28 mag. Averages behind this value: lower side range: 72.8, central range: 69.4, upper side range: 103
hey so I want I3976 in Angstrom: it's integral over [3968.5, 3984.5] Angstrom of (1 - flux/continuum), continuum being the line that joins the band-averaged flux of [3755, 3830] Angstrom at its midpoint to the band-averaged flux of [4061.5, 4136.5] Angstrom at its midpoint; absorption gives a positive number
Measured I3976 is 4.4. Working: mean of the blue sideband 72.6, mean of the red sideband 102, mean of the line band 65.4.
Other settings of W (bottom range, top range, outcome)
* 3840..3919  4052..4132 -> 1.53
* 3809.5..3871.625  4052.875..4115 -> 1.72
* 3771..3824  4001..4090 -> 1.47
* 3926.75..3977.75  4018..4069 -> 1.95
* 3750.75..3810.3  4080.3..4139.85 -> 1.63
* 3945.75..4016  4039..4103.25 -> 1.28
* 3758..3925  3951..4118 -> 1.44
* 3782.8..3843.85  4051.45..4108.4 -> 1.71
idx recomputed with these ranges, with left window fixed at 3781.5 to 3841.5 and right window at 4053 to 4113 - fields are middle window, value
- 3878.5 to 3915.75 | 0.037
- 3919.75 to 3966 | 0.399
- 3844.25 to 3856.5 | -0.094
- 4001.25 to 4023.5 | -0.109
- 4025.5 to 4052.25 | -0.076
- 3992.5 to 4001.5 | -0.075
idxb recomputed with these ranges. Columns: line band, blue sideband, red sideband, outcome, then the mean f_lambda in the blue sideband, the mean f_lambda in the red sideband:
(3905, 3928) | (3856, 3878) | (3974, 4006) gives 0.100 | 72.1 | 92.2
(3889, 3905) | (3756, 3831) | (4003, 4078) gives 0.111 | 72.2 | 99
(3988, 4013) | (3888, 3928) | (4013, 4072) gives -0.094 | 73.5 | 99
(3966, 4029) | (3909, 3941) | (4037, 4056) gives -0.065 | 56.6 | 99.5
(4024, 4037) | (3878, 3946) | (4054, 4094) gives -0.127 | 63.8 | 100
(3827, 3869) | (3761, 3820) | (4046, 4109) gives 0.232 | 76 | 99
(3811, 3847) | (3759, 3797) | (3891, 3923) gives 0.279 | 75.4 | 77.4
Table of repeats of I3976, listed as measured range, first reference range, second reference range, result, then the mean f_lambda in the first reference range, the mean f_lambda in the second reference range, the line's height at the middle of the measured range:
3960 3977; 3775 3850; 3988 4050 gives 8.82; 69.7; 99.8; 92.5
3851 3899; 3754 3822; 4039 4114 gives 6.32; 74.9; 99.4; 82.3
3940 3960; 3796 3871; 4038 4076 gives 2.49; 67.8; 97.7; 83.4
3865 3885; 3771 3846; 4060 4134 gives 1.22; 69.8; 102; 77.2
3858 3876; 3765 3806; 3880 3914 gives 0.53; 76.7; 74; 74.7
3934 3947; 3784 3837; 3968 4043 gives 5.34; 67.5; 92.3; 84.1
